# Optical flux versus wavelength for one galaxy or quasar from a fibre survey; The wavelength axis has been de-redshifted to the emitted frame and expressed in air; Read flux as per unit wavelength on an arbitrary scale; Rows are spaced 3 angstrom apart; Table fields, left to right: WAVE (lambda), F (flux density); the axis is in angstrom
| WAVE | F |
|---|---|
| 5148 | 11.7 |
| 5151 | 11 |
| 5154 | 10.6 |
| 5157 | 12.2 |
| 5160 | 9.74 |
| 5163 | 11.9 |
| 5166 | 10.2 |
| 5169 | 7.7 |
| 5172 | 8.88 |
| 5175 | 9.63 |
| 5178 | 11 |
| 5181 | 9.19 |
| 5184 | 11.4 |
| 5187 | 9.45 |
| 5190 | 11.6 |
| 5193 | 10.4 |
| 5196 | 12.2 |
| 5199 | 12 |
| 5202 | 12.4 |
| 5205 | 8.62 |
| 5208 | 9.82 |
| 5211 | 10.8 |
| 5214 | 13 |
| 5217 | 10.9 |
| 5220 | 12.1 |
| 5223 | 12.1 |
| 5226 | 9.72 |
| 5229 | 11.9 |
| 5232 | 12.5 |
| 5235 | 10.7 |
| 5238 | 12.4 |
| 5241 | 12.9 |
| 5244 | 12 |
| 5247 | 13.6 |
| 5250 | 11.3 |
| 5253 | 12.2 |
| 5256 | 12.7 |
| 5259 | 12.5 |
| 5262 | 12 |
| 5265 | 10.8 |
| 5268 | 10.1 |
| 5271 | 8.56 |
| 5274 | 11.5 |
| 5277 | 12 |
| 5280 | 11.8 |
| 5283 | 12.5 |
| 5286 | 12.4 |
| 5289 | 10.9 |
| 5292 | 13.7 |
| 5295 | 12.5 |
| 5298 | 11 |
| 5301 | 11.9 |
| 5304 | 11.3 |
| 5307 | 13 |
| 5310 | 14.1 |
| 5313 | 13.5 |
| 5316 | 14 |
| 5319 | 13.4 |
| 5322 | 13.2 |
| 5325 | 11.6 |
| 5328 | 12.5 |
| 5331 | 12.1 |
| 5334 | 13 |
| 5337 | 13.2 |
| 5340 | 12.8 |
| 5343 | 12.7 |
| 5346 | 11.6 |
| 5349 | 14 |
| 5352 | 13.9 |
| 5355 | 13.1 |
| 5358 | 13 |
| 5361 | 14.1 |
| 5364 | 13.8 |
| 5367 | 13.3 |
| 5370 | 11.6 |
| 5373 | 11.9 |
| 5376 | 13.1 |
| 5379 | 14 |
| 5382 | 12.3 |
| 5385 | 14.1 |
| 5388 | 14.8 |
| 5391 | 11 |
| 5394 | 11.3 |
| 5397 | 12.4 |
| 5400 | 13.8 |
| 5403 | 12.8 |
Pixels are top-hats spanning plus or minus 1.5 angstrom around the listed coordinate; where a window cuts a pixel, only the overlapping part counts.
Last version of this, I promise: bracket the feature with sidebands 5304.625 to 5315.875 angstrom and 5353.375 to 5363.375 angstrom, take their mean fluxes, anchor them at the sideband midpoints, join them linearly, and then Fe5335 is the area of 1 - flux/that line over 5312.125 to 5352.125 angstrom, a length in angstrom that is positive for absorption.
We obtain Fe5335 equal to 1.5 angstrom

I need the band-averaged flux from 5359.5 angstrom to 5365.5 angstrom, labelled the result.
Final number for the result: 14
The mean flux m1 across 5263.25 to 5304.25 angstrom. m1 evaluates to 11.5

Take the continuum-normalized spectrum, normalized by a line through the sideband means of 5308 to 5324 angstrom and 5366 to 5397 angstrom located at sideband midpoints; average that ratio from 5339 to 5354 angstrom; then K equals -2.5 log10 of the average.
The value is 0.01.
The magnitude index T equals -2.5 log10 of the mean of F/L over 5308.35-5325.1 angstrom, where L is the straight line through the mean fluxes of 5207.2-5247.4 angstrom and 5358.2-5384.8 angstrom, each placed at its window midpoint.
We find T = -0.07 mag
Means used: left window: 11.7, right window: 13.1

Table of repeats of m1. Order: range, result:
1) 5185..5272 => 11.4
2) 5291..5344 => 12.7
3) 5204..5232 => 11.1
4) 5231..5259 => 12.3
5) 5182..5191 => 10.7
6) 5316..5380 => 13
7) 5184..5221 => 11.1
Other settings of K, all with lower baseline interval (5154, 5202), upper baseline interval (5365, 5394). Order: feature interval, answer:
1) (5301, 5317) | -0.09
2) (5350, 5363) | -0.08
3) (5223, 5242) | -0.05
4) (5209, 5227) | -0.04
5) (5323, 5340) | -0.02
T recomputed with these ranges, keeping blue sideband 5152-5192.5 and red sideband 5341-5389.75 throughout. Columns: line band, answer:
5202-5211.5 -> 0.078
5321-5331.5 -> 0.023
